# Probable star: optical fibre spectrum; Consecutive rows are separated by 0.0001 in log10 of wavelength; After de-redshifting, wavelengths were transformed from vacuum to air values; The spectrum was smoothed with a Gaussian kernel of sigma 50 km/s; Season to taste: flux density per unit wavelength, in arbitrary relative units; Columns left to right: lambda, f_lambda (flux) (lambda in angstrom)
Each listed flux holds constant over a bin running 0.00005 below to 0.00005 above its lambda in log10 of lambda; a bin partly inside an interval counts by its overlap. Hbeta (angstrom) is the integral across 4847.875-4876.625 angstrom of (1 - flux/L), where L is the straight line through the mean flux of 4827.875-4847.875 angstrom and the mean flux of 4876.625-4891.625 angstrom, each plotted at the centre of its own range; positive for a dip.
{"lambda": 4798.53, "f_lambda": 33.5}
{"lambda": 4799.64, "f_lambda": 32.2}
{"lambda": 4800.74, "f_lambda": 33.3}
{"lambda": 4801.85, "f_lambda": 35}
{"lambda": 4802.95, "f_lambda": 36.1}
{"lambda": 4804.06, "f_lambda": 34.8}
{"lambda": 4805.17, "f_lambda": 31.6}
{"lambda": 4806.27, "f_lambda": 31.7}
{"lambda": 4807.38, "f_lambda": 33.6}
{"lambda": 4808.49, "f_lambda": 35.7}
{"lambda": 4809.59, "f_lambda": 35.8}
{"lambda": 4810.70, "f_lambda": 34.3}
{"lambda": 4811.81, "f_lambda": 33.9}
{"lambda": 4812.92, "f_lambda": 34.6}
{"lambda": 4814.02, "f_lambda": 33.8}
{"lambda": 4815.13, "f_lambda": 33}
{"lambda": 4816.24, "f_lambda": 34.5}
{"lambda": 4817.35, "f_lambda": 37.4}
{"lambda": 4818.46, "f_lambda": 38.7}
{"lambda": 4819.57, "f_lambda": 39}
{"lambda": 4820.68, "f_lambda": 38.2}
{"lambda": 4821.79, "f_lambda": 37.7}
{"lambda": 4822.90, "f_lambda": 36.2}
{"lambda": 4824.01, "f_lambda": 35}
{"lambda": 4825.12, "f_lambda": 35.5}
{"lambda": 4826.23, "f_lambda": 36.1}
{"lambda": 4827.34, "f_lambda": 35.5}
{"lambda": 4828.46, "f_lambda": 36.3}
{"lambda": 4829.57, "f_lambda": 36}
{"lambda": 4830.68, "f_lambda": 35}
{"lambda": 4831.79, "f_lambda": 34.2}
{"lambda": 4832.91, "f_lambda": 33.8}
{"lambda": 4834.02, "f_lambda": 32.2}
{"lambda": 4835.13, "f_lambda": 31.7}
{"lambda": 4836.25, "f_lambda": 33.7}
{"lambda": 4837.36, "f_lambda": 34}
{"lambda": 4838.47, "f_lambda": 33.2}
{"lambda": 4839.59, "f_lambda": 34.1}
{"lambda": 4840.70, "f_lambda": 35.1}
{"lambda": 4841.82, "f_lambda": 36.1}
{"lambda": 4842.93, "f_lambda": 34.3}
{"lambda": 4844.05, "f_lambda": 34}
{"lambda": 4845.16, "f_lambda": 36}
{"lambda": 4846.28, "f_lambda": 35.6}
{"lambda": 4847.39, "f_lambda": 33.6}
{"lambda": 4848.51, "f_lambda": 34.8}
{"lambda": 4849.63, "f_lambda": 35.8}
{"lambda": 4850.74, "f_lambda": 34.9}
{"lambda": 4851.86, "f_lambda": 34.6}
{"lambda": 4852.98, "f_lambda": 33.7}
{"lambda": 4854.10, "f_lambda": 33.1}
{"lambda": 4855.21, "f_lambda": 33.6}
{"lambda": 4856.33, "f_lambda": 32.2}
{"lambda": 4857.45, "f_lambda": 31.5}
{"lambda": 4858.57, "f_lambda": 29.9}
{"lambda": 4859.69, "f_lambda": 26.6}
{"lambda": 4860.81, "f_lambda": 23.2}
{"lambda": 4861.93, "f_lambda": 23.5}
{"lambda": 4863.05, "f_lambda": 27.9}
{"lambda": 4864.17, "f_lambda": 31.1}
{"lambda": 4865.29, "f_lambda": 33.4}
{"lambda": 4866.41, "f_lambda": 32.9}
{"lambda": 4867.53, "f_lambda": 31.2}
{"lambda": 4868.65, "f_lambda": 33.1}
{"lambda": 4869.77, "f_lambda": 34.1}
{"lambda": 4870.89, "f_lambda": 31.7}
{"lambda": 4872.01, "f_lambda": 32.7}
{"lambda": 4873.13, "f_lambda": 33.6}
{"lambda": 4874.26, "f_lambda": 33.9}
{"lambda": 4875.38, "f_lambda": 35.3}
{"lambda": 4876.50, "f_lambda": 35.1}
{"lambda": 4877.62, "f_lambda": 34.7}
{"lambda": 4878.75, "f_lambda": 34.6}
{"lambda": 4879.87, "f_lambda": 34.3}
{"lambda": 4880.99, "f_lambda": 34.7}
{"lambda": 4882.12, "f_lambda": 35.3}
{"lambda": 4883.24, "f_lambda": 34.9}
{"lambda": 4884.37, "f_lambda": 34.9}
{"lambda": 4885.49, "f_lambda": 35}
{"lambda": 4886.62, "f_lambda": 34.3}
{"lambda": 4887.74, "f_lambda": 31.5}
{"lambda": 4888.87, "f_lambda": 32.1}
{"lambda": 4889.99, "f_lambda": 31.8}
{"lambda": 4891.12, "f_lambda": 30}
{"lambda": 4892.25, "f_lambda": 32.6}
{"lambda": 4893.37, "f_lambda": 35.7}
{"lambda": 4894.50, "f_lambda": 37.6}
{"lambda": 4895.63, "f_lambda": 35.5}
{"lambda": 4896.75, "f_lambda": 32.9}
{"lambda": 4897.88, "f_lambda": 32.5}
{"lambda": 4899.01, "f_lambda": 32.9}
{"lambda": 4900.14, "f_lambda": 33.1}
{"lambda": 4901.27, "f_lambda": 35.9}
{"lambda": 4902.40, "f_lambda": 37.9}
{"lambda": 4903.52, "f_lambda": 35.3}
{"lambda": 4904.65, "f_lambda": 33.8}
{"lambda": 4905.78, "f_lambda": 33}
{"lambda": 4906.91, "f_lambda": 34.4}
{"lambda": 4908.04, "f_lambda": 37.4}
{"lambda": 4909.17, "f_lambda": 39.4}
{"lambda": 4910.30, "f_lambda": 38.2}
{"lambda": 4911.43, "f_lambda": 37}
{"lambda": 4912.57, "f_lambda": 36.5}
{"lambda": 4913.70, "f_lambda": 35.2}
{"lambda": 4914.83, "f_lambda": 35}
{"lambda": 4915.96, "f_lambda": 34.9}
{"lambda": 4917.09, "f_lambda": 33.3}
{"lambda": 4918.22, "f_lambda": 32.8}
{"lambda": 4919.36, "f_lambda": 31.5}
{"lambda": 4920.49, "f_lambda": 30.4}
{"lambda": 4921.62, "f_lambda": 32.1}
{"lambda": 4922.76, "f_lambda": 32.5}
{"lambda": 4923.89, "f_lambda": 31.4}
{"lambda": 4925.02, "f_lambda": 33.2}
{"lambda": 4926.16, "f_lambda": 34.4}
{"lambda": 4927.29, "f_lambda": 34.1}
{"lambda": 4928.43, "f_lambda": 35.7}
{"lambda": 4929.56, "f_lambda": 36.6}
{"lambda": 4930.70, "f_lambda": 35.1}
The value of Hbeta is 1.7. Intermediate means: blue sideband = 34.4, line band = 32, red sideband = 33.8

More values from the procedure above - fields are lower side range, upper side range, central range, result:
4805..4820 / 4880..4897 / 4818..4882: 1.32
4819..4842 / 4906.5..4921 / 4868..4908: 1.20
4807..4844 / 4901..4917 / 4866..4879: 0.73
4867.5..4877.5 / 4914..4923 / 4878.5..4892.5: -0.05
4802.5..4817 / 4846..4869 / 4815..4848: -2.20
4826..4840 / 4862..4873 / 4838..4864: 0.39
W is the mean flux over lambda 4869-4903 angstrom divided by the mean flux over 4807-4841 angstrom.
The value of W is 0.97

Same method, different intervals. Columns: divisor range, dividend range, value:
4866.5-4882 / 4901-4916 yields 1.07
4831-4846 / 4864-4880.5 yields 0.98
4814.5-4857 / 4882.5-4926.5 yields 0.98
